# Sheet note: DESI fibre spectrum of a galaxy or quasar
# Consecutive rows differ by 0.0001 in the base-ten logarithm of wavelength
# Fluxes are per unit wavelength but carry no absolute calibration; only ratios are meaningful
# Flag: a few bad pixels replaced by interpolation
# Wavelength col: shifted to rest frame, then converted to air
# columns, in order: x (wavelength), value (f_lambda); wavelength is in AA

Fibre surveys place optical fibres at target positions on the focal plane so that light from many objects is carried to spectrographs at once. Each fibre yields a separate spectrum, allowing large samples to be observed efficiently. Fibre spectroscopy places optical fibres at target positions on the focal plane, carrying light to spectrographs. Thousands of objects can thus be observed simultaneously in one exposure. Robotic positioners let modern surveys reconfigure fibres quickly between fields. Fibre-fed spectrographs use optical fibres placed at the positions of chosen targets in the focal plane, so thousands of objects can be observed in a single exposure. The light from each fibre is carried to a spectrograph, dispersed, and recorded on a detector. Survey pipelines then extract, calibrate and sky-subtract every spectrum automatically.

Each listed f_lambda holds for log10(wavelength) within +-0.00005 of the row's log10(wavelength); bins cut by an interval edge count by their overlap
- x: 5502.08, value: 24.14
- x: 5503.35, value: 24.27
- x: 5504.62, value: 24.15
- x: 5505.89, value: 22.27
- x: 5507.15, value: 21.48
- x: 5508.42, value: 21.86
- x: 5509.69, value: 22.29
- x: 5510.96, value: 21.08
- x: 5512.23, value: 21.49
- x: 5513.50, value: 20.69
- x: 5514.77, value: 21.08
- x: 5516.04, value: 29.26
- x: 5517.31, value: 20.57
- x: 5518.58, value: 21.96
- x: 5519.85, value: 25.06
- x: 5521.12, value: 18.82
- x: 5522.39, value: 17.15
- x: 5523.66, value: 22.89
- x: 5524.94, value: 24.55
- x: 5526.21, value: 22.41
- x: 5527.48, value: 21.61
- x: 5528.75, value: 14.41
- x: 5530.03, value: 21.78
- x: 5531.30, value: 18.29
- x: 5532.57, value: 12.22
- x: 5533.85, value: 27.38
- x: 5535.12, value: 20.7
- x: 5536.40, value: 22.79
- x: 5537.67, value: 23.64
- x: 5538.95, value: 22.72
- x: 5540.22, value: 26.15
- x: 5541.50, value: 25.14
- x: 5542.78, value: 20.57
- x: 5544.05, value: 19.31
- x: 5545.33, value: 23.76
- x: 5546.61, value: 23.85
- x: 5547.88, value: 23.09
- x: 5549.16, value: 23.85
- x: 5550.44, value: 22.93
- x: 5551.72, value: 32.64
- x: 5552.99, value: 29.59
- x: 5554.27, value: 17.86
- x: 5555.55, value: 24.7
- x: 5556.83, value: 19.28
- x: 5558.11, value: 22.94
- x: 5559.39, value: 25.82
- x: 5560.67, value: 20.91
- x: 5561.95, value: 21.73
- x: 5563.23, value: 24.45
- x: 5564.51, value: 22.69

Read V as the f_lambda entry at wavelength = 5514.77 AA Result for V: 21.08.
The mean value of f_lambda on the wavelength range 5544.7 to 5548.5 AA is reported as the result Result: 23.6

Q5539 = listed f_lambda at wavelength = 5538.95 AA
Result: 22.72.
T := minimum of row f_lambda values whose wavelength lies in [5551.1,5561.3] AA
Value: 17.86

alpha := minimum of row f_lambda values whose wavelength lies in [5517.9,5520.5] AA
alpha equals 21.96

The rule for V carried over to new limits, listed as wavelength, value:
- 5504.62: 24.15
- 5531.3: 18.29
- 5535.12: 20.7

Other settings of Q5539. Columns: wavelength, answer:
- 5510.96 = 21.08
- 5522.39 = 17.15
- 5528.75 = 14.41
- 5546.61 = 23.85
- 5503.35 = 24.27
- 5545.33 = 23.76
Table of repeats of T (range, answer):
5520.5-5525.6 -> 17.15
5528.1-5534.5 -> 12.22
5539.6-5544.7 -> 19.31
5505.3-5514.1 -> 20.69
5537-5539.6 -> 22.72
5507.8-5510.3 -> 21.86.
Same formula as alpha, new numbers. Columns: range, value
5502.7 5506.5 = 22.27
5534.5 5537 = 20.7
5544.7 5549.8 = 23.09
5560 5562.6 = 20.91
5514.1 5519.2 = 20.57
